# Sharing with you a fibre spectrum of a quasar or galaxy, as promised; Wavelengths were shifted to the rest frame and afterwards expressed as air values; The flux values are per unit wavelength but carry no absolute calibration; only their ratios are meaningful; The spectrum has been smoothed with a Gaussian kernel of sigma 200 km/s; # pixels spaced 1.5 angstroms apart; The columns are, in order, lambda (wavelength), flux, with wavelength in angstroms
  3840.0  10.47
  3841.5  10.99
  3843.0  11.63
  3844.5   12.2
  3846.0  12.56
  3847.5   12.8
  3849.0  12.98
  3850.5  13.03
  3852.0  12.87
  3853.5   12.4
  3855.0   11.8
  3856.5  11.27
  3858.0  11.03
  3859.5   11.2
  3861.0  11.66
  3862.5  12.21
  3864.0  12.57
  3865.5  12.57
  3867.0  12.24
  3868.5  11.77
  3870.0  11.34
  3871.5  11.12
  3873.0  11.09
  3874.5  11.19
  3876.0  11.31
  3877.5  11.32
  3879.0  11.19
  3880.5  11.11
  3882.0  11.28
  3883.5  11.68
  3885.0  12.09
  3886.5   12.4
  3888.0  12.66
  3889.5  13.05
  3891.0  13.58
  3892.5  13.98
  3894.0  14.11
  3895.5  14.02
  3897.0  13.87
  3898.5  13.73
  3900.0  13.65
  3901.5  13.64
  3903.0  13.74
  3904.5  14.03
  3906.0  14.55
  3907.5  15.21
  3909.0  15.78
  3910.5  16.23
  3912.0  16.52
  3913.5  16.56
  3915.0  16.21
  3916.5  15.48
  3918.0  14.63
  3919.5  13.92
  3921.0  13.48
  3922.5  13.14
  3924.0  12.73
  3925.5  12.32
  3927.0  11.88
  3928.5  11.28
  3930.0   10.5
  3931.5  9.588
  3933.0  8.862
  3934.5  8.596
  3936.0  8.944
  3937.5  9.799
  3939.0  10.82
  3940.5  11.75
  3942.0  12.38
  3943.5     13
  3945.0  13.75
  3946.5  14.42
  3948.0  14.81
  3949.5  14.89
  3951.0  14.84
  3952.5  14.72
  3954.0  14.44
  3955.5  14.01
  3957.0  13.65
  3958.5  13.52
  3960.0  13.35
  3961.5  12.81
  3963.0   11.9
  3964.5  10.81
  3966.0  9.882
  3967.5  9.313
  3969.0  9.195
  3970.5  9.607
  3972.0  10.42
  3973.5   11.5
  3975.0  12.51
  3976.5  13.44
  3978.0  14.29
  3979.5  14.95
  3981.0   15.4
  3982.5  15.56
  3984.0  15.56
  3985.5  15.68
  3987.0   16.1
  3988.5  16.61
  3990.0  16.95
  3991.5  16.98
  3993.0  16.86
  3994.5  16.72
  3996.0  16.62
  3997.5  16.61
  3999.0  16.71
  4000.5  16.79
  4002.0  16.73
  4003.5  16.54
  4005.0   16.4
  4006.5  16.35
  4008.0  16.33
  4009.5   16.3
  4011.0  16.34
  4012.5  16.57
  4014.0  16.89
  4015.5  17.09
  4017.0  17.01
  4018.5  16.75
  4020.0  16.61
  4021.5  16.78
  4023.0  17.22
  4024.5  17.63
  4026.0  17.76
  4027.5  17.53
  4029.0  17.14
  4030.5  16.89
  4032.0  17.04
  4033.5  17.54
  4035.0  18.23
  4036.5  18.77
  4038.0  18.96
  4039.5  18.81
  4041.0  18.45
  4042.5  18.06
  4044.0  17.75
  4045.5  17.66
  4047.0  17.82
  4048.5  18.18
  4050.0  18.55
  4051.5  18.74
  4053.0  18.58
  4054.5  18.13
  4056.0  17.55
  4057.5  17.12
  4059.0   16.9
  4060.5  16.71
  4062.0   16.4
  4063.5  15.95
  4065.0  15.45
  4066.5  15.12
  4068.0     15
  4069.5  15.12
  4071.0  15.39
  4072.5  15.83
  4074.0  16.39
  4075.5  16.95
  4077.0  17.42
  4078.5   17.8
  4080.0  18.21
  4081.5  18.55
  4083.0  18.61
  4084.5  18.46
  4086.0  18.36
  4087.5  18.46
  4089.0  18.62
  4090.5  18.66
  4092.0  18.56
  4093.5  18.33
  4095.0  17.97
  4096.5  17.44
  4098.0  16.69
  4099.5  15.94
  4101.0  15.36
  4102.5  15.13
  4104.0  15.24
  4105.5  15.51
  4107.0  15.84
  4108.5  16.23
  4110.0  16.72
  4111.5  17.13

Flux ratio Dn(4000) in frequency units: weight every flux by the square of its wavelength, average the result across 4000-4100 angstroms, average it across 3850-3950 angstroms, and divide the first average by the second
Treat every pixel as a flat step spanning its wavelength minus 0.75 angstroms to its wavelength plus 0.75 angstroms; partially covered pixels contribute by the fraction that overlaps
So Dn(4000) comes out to 1.5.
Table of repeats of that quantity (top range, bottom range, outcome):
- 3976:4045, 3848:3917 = 1.38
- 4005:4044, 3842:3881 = 1.59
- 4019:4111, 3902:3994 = 1.37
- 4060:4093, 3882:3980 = 1.42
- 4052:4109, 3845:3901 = 1.53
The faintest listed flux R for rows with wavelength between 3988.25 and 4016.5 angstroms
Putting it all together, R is 16.3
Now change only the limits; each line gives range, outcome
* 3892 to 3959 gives 8.596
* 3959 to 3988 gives 9.195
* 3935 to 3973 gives 8.944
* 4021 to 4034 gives 16.78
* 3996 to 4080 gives 15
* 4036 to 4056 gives 17.55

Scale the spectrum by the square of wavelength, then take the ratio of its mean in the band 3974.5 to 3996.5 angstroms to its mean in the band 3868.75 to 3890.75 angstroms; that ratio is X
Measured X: 1.41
